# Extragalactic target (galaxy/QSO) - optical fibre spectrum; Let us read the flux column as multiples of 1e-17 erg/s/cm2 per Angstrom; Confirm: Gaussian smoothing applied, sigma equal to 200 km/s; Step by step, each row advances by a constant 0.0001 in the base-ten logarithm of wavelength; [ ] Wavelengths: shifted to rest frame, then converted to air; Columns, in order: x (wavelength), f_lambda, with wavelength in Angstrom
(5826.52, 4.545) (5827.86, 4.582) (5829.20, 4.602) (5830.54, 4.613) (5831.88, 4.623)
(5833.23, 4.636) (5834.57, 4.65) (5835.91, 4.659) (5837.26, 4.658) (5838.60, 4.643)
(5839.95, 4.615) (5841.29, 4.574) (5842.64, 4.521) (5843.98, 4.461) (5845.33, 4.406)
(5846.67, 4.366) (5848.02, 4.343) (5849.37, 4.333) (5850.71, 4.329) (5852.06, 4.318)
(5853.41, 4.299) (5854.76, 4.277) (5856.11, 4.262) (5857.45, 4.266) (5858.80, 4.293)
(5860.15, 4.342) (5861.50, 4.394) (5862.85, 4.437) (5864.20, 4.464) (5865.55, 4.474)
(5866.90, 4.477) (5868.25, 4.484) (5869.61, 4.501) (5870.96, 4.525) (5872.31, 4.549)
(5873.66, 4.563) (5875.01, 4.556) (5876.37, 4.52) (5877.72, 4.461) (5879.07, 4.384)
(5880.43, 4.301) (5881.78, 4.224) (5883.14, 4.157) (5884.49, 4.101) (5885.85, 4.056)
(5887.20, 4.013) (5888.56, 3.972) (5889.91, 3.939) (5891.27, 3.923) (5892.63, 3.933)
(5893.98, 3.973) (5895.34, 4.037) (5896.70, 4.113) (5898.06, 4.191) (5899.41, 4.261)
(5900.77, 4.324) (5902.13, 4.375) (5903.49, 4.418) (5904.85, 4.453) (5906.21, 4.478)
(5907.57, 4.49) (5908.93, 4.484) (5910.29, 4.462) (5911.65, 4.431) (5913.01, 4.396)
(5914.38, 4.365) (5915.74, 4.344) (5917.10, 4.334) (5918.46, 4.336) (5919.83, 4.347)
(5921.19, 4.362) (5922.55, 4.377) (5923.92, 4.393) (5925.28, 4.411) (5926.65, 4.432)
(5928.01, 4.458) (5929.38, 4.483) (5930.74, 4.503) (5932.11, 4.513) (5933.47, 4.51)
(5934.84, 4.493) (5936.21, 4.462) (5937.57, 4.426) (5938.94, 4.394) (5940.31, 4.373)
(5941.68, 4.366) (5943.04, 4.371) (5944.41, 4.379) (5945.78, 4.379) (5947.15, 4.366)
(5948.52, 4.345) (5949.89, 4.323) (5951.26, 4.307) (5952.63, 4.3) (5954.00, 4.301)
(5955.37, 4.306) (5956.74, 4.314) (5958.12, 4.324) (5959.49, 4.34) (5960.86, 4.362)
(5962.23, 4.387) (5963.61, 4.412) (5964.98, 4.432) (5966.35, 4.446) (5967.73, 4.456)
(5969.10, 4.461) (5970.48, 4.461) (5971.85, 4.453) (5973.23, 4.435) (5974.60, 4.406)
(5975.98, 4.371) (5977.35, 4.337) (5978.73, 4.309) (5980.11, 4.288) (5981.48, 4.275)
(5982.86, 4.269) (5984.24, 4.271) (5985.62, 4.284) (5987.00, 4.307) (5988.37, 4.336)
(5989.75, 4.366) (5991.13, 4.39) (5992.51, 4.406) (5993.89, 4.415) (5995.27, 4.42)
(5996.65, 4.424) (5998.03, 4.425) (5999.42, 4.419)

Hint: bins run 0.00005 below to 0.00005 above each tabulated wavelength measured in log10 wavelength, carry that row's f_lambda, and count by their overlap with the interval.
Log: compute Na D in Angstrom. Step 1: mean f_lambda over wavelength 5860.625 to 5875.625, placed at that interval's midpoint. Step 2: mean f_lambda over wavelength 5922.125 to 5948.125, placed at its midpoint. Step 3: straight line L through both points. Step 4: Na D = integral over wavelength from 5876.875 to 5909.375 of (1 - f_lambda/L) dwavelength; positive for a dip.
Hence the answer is 1.86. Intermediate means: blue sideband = 4.49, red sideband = 4.42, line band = 4.21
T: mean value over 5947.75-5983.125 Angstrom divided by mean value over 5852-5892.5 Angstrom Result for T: 1.0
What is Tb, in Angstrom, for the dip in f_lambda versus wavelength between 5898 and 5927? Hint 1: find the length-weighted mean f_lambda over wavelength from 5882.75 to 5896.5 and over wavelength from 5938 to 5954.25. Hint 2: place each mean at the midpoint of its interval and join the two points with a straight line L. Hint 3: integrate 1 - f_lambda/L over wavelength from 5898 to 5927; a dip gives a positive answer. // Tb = -1.7 Angstrom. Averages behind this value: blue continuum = 4.01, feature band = 4.39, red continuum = 4.35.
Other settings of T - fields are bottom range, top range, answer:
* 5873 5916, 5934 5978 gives 1.03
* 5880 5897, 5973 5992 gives 1.07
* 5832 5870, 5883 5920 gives 0.95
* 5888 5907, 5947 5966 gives 1.04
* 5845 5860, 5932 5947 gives 1.02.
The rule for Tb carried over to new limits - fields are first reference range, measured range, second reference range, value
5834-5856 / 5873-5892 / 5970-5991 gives 0.9 Angstrom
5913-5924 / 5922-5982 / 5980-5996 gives -0.6 Angstrom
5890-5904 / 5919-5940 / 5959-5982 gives -0.9 Angstrom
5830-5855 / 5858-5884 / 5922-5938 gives 0.3 Angstrom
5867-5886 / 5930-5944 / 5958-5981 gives -0.1 Angstrom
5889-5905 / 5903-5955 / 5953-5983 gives -1.9 Angstrom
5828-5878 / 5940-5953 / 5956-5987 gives 0.1 Angstrom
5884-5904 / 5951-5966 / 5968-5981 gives 0.0 Angstrom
